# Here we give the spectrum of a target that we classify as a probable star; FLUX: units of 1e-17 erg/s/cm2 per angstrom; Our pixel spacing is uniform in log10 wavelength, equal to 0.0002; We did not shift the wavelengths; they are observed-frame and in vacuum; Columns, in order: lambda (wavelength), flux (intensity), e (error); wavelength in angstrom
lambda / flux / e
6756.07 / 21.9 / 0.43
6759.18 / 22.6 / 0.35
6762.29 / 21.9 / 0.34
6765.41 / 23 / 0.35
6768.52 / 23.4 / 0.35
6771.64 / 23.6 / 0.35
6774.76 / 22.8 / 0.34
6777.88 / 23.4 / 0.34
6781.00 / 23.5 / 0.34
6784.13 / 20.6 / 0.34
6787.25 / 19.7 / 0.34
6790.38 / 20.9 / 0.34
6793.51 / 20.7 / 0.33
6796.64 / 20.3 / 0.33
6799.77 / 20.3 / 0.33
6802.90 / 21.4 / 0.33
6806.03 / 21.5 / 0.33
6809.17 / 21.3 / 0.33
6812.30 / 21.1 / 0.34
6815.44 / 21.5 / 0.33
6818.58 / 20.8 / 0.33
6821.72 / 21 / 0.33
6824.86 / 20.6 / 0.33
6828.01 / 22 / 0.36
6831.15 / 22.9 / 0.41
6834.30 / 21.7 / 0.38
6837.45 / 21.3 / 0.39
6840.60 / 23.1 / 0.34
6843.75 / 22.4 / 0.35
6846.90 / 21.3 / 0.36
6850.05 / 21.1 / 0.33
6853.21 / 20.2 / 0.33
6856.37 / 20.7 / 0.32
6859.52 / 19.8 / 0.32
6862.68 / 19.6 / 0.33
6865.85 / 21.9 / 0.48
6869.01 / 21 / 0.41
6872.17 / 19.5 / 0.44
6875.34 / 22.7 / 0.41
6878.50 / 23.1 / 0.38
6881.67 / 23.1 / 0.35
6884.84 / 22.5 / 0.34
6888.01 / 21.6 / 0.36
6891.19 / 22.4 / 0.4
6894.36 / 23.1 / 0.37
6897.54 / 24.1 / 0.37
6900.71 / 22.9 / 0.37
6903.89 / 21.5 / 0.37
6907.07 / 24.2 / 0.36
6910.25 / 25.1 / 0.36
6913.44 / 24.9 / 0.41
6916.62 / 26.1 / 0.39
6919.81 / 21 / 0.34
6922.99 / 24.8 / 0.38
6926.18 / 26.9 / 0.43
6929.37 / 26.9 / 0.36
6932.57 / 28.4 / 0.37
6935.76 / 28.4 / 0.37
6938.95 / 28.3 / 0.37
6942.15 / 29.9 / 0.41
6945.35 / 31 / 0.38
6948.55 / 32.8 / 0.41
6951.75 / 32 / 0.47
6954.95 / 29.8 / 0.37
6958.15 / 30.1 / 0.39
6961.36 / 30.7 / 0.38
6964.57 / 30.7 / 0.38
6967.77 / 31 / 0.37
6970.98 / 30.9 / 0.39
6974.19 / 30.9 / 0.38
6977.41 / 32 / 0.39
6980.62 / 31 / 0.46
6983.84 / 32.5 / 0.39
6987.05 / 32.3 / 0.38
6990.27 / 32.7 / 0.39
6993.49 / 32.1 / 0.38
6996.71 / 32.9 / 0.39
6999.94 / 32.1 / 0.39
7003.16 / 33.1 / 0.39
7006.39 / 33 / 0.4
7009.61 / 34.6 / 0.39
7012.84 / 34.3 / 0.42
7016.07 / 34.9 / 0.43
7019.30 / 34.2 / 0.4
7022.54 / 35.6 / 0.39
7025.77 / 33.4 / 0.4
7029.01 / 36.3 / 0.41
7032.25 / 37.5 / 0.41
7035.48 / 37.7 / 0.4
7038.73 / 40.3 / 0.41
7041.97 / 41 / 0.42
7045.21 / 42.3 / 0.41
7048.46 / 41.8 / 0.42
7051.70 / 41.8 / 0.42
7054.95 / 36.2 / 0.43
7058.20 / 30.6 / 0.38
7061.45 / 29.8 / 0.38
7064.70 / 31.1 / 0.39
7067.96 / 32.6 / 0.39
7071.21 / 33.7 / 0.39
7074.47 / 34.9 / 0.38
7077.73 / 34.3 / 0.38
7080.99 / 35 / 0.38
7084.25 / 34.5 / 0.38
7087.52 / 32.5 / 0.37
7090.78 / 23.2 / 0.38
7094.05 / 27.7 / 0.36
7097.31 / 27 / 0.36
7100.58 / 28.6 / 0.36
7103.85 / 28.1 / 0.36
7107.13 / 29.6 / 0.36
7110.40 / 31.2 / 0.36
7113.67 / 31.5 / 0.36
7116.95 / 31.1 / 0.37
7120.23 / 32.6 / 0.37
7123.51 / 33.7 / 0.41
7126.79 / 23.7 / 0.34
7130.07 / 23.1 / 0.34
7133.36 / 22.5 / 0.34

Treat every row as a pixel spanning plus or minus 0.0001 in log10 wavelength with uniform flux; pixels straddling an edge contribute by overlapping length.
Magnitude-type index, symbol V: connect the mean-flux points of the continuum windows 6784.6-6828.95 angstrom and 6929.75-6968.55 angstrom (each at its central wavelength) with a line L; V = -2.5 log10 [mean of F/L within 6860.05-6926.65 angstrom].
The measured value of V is 0.16 mag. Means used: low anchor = 20.9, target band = 22.8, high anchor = 30.1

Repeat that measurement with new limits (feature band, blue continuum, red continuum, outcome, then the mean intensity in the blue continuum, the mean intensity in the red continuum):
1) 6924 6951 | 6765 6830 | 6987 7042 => 0.04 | 21.6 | 34.8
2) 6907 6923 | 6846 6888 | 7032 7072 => 0.04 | 21.3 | 36.7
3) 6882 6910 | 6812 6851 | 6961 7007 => 0.14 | 21.6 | 31.9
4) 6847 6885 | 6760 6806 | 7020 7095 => 0.21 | 21.8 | 35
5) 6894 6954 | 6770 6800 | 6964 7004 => 0.09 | 21.6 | 31.9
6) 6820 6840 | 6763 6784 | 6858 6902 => 0.04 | 23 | 21.9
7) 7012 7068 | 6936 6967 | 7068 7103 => -0.17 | 30.5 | 31.1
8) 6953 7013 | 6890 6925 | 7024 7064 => -0.02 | 23.7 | 37.2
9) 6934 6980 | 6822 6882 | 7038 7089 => -0.08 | 21.4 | 35.7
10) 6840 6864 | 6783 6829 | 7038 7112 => 0.10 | 20.9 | 33.3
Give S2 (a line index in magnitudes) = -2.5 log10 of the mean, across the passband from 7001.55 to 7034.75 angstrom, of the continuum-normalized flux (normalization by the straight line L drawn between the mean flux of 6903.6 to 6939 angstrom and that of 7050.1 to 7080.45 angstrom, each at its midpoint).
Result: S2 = -0.12 mag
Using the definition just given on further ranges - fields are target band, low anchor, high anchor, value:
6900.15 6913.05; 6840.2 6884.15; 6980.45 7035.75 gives 0.07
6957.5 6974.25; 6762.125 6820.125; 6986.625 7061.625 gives 0.05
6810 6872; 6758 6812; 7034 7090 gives 0.16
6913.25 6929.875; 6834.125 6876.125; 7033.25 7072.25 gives 0.06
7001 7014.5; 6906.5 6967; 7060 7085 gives -0.10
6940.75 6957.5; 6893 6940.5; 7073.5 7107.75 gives -0.19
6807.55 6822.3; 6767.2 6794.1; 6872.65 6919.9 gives 0.06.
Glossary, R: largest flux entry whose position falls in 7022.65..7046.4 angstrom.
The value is 42.3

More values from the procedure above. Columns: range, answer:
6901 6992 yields 32.8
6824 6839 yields 22.9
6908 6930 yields 26.9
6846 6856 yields 21.3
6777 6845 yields 23.5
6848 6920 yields 26.1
